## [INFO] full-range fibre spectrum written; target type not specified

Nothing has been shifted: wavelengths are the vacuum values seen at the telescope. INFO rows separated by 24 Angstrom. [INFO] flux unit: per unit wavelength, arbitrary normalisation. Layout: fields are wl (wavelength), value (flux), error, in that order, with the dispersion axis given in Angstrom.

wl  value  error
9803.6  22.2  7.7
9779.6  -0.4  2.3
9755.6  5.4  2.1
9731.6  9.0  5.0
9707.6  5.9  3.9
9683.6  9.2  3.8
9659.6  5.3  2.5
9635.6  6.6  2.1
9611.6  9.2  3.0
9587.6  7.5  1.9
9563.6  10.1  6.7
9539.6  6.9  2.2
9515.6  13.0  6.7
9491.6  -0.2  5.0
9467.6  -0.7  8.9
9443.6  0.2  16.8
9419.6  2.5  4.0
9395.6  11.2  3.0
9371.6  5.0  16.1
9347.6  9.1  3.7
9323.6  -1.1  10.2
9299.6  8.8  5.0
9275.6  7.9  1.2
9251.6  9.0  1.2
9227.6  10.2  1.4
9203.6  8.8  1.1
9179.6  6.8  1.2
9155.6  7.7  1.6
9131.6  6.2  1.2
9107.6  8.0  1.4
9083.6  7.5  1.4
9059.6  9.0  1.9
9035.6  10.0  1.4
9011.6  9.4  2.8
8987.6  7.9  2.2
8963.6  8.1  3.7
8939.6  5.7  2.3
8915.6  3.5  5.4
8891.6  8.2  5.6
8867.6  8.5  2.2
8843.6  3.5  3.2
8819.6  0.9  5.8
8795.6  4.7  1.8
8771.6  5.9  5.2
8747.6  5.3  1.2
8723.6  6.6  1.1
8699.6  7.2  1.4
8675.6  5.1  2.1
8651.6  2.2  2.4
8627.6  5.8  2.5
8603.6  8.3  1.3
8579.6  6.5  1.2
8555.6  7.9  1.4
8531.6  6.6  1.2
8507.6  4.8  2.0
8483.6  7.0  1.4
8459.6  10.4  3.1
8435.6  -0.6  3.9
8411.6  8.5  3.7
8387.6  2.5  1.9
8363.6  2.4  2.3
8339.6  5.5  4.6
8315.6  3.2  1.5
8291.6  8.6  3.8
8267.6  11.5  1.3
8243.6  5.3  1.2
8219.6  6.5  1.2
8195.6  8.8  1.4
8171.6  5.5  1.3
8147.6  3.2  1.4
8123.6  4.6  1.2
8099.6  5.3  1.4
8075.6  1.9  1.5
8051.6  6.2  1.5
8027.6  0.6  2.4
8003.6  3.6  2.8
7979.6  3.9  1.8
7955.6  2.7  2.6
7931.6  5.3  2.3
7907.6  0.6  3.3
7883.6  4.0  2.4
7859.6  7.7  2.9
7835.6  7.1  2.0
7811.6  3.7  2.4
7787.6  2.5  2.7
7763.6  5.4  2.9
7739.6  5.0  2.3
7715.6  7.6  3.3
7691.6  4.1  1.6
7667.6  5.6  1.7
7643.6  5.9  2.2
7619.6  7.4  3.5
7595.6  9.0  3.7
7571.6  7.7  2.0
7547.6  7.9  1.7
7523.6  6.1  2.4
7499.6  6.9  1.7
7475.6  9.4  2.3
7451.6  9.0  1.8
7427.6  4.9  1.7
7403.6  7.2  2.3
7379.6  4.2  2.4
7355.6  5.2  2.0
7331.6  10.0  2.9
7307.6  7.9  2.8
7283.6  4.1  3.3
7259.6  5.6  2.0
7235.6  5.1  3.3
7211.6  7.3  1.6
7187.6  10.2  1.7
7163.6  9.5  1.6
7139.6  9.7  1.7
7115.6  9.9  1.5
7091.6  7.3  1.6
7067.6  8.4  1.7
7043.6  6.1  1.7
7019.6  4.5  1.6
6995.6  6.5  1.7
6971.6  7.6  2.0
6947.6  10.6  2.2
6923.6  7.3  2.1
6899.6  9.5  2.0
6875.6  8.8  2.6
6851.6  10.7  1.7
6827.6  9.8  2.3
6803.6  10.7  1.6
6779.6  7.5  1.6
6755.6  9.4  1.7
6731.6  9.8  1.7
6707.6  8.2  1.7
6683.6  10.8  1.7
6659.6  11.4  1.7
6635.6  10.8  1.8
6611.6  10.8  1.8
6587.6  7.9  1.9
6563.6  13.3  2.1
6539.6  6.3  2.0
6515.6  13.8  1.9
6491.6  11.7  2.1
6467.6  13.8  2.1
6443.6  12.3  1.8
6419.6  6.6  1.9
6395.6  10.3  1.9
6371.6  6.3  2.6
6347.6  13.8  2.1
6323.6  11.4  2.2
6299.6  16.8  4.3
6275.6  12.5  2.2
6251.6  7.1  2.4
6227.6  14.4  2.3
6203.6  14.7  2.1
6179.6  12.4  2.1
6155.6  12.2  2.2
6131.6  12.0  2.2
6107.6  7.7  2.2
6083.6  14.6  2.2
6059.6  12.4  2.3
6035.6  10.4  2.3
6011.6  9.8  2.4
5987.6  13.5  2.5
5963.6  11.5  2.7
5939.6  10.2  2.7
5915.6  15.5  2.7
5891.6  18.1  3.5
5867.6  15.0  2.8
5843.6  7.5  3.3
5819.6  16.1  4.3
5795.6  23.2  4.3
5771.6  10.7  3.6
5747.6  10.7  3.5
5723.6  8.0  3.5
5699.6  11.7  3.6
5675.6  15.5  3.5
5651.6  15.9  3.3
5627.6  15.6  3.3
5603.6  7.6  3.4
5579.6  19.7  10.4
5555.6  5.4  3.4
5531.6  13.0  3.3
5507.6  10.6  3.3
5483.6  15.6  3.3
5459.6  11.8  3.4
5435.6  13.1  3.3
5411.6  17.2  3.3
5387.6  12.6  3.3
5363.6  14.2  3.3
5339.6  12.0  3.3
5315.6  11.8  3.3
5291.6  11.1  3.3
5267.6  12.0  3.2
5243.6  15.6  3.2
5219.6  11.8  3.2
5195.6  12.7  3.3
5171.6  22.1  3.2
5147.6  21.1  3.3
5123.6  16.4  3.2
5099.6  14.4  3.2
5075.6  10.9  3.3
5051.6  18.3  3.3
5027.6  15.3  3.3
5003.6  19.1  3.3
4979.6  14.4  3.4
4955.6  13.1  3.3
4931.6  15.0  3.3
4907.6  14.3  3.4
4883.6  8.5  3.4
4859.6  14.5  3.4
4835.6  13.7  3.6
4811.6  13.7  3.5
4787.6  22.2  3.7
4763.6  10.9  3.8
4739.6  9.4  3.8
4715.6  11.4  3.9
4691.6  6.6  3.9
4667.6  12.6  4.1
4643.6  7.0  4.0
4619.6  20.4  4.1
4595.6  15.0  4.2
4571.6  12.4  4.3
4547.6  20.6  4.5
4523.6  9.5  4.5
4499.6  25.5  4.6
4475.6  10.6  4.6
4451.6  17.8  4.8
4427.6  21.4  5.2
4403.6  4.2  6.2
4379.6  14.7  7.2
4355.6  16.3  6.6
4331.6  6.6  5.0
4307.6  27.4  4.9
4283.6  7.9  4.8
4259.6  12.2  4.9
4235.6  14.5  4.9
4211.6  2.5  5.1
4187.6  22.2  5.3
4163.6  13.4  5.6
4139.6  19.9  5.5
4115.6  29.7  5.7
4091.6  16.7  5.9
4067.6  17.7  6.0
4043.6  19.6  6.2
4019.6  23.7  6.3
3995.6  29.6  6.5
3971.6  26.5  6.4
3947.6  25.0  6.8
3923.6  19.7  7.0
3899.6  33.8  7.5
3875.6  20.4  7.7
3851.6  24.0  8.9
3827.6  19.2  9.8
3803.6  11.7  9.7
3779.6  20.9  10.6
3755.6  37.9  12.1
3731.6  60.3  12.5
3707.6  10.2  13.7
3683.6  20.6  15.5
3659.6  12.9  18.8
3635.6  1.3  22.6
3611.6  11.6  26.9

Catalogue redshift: 1.22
